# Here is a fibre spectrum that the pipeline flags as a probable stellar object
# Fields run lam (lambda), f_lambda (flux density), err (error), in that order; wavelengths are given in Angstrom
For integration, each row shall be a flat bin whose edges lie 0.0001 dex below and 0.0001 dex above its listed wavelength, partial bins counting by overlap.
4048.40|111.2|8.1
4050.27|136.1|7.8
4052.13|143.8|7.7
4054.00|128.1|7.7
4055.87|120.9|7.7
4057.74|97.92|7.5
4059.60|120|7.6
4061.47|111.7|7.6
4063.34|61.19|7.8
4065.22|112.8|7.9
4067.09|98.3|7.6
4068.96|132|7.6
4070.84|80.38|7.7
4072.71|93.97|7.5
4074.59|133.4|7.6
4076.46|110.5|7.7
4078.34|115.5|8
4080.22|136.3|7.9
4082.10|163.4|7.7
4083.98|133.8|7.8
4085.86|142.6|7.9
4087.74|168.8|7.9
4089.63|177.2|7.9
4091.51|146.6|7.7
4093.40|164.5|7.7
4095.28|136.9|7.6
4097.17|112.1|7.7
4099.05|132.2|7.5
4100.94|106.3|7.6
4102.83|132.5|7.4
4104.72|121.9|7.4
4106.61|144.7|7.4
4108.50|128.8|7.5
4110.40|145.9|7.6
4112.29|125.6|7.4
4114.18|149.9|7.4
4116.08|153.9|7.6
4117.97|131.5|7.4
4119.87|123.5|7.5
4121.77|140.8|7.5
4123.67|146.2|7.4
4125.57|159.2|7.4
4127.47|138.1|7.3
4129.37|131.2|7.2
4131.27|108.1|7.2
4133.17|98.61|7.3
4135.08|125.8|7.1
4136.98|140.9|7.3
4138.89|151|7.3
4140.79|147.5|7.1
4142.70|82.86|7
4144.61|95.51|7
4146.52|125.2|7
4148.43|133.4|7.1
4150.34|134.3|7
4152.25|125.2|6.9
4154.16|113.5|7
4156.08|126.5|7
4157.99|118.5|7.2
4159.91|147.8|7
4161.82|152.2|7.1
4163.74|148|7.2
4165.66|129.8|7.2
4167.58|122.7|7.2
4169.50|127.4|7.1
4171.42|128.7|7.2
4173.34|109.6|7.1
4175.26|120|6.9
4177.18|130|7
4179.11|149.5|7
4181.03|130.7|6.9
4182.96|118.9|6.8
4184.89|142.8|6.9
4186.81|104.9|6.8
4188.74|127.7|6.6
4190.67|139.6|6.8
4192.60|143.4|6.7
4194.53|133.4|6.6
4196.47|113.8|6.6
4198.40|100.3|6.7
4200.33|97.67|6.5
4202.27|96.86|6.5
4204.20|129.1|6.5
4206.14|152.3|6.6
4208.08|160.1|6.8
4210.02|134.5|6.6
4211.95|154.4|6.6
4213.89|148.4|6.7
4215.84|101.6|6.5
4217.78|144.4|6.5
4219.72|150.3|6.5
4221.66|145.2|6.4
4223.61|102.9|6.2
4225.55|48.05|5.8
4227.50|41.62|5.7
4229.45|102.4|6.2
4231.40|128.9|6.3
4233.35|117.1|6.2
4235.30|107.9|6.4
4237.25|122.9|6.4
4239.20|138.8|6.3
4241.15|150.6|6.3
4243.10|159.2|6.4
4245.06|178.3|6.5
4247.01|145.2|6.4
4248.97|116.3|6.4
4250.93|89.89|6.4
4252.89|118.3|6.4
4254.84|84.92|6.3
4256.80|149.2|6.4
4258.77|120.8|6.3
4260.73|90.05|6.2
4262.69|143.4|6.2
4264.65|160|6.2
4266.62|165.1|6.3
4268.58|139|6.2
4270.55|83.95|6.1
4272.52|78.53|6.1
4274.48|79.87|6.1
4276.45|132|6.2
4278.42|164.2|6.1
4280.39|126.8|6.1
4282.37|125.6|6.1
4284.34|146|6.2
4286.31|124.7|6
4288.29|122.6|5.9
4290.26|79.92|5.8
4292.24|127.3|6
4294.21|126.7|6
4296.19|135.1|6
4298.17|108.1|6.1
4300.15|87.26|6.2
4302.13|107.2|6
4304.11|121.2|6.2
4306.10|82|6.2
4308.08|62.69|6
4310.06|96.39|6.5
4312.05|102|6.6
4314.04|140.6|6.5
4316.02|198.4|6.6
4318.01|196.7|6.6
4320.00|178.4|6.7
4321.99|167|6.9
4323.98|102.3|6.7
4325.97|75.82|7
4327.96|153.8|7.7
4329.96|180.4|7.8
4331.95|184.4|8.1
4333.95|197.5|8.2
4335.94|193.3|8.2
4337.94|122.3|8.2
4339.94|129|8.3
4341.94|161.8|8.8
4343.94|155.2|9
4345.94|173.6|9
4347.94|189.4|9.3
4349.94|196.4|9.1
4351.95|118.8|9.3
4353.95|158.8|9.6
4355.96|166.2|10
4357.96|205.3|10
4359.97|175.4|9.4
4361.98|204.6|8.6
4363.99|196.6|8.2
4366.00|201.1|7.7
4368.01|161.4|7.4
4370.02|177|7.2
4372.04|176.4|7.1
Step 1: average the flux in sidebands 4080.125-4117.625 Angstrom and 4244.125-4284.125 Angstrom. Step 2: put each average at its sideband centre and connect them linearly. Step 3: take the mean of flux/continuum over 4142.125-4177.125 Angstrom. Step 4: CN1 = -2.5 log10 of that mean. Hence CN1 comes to 0.08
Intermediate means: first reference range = 141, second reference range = 125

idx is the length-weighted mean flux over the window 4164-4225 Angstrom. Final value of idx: 128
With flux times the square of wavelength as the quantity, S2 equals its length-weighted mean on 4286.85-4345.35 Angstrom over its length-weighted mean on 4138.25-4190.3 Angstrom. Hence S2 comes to 1.13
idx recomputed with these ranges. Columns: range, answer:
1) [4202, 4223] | 139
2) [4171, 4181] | 128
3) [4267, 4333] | 126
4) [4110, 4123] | 139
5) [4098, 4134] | 133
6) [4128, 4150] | 122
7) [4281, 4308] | 113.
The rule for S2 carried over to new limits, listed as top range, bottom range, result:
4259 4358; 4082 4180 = 1.12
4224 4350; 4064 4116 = 1.09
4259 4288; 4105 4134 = 1.00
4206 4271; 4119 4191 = 1.02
